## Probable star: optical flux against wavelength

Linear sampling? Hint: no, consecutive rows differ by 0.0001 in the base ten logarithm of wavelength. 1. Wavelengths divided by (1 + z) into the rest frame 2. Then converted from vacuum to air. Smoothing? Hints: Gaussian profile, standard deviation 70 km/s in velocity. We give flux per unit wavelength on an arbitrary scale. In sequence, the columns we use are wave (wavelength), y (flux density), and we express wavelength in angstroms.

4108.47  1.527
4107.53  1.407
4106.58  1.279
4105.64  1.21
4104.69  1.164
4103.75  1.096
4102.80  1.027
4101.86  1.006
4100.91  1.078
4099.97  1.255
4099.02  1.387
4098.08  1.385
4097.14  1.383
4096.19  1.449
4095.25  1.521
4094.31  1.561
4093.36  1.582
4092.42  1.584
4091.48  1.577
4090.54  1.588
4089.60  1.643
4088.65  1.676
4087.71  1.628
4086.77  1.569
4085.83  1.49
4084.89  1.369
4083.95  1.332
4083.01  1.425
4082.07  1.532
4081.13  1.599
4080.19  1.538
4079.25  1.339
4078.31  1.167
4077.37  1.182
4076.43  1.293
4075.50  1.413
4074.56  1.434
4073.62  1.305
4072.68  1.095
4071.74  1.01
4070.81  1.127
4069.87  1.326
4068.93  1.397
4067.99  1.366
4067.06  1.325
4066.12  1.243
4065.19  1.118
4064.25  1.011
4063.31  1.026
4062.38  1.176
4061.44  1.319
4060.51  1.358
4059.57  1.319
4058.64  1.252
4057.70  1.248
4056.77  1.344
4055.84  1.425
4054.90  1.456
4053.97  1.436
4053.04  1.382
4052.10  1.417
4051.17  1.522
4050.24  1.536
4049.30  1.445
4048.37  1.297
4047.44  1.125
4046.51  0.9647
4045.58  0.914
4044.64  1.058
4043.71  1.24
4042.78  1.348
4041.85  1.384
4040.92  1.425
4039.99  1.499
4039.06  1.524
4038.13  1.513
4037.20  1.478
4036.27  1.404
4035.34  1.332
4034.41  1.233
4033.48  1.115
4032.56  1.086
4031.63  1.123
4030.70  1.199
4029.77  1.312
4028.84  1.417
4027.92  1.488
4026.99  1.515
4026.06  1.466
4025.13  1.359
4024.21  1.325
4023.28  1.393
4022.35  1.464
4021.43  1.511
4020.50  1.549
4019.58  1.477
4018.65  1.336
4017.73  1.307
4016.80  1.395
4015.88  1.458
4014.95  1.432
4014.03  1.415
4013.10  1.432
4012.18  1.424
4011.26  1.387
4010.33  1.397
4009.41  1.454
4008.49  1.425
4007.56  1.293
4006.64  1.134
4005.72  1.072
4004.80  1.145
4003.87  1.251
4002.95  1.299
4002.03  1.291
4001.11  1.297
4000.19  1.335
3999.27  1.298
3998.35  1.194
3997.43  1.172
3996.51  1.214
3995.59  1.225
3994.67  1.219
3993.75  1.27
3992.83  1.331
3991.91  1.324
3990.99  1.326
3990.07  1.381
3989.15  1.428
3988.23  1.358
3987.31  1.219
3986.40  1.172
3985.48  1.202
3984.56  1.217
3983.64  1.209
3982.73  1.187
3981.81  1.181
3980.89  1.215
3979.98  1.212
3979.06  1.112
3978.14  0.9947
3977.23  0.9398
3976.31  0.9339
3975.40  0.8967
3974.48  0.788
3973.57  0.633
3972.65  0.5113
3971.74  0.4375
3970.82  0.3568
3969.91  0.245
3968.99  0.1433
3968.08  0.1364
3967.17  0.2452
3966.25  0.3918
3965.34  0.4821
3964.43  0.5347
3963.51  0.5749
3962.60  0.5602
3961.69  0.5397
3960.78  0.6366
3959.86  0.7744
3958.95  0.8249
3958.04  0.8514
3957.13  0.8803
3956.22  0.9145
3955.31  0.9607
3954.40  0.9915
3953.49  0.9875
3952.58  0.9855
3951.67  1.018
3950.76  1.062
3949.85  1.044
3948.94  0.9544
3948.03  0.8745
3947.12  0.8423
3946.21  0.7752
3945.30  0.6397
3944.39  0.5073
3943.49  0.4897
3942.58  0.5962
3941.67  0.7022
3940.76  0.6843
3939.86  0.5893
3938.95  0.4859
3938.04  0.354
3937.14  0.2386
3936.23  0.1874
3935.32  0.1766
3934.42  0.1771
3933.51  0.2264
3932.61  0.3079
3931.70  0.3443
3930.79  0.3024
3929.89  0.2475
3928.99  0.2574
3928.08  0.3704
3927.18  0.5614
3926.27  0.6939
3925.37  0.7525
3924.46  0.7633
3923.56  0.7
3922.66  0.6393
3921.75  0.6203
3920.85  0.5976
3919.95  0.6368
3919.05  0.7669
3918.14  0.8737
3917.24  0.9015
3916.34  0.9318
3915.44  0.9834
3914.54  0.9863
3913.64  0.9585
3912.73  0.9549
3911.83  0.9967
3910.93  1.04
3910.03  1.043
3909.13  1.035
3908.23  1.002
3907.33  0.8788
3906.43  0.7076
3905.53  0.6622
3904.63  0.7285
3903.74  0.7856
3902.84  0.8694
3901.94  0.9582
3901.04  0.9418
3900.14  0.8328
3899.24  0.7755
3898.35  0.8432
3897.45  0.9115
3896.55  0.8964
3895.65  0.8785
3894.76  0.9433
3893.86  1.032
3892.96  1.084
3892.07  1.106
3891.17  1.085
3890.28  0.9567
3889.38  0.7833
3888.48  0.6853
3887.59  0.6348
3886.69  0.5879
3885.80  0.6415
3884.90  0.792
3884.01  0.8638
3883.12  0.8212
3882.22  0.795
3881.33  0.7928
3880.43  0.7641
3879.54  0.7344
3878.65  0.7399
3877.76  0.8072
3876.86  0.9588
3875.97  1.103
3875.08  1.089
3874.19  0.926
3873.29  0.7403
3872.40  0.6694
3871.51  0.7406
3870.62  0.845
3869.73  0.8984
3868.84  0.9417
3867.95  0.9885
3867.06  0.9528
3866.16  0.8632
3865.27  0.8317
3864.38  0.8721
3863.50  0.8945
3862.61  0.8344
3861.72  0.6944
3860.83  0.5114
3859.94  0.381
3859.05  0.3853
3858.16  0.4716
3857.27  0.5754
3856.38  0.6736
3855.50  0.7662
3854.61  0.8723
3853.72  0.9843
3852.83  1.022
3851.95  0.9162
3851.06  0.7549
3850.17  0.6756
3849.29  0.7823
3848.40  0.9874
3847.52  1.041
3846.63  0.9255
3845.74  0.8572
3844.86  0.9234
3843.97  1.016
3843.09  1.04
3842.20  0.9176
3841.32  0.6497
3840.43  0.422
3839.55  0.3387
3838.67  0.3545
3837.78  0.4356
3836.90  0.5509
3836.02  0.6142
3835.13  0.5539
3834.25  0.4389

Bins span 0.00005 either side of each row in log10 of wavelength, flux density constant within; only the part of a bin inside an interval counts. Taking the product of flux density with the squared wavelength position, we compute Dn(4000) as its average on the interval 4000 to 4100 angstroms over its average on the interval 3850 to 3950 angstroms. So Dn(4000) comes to 1.96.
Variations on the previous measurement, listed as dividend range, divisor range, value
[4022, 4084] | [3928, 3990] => 1.92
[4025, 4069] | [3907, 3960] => 1.95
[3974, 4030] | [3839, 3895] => 1.69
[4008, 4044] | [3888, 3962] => 1.94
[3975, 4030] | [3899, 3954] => 1.91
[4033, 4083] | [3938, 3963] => 1.78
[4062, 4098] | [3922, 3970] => 2.49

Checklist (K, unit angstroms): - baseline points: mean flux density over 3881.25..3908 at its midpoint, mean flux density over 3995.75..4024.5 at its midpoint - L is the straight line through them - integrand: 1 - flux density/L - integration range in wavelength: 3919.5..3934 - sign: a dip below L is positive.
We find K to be 7.1 angstroms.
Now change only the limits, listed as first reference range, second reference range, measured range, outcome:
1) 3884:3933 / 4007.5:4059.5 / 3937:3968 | 8.8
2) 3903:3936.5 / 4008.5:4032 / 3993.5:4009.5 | 0.2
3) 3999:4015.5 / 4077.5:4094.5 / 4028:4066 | 3.1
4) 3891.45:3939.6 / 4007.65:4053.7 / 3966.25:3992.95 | 4.0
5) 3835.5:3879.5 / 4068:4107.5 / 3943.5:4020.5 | 5.7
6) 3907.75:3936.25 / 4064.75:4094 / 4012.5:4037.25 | -5.0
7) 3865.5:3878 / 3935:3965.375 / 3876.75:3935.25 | 3.8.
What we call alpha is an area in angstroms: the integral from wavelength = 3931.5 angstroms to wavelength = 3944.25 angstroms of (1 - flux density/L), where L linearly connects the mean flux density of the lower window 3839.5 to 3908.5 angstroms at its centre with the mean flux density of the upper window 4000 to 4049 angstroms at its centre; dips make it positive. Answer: 7.85 angstroms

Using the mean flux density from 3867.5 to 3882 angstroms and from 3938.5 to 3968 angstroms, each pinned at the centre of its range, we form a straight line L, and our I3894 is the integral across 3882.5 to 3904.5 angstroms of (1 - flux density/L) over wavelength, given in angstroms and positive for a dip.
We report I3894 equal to -0.9 angstroms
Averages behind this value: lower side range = 0.858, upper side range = 0.724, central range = 0.861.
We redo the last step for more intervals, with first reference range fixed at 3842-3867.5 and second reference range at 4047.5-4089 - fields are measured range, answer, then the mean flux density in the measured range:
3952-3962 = 1.94 angstroms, 0.856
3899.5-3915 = 0.59 angstroms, 0.903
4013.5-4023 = -1.68 angstroms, 1.43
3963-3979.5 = 7.91 angstroms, 0.575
